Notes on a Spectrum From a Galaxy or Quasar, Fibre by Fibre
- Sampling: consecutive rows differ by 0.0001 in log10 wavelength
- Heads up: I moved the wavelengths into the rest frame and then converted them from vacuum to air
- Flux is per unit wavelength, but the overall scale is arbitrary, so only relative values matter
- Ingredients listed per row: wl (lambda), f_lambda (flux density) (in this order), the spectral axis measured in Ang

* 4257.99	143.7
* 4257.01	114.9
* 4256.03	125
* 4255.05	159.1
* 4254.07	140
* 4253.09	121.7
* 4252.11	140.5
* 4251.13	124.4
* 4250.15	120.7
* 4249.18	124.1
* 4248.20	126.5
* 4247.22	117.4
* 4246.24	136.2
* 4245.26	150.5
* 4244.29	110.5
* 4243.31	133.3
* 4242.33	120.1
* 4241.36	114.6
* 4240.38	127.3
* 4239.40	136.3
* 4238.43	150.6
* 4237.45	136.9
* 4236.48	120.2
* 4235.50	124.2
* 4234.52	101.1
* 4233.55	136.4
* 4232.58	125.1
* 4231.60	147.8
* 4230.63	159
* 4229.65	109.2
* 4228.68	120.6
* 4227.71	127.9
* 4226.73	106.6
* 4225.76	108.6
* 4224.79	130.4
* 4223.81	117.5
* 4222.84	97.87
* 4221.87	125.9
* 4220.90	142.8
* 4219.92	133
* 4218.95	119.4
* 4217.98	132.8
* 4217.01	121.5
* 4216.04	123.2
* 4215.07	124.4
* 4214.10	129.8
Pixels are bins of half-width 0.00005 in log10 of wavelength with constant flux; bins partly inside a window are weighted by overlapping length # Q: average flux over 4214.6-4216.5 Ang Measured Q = 124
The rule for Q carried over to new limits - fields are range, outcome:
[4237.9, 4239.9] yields 143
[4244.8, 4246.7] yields 143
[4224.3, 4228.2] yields 118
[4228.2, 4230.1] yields 115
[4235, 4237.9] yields 127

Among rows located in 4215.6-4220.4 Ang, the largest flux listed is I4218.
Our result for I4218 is 133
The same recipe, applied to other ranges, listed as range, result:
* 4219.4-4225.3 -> 142.8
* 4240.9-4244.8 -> 133.3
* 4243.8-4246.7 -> 150.5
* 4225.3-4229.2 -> 127.9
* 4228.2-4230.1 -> 120.6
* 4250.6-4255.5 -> 159.1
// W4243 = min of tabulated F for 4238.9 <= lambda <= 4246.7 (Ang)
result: 110.5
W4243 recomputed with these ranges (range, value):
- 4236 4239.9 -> 120.2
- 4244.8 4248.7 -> 117.4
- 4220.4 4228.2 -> 97.87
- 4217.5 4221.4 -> 119.4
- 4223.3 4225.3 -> 117.5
